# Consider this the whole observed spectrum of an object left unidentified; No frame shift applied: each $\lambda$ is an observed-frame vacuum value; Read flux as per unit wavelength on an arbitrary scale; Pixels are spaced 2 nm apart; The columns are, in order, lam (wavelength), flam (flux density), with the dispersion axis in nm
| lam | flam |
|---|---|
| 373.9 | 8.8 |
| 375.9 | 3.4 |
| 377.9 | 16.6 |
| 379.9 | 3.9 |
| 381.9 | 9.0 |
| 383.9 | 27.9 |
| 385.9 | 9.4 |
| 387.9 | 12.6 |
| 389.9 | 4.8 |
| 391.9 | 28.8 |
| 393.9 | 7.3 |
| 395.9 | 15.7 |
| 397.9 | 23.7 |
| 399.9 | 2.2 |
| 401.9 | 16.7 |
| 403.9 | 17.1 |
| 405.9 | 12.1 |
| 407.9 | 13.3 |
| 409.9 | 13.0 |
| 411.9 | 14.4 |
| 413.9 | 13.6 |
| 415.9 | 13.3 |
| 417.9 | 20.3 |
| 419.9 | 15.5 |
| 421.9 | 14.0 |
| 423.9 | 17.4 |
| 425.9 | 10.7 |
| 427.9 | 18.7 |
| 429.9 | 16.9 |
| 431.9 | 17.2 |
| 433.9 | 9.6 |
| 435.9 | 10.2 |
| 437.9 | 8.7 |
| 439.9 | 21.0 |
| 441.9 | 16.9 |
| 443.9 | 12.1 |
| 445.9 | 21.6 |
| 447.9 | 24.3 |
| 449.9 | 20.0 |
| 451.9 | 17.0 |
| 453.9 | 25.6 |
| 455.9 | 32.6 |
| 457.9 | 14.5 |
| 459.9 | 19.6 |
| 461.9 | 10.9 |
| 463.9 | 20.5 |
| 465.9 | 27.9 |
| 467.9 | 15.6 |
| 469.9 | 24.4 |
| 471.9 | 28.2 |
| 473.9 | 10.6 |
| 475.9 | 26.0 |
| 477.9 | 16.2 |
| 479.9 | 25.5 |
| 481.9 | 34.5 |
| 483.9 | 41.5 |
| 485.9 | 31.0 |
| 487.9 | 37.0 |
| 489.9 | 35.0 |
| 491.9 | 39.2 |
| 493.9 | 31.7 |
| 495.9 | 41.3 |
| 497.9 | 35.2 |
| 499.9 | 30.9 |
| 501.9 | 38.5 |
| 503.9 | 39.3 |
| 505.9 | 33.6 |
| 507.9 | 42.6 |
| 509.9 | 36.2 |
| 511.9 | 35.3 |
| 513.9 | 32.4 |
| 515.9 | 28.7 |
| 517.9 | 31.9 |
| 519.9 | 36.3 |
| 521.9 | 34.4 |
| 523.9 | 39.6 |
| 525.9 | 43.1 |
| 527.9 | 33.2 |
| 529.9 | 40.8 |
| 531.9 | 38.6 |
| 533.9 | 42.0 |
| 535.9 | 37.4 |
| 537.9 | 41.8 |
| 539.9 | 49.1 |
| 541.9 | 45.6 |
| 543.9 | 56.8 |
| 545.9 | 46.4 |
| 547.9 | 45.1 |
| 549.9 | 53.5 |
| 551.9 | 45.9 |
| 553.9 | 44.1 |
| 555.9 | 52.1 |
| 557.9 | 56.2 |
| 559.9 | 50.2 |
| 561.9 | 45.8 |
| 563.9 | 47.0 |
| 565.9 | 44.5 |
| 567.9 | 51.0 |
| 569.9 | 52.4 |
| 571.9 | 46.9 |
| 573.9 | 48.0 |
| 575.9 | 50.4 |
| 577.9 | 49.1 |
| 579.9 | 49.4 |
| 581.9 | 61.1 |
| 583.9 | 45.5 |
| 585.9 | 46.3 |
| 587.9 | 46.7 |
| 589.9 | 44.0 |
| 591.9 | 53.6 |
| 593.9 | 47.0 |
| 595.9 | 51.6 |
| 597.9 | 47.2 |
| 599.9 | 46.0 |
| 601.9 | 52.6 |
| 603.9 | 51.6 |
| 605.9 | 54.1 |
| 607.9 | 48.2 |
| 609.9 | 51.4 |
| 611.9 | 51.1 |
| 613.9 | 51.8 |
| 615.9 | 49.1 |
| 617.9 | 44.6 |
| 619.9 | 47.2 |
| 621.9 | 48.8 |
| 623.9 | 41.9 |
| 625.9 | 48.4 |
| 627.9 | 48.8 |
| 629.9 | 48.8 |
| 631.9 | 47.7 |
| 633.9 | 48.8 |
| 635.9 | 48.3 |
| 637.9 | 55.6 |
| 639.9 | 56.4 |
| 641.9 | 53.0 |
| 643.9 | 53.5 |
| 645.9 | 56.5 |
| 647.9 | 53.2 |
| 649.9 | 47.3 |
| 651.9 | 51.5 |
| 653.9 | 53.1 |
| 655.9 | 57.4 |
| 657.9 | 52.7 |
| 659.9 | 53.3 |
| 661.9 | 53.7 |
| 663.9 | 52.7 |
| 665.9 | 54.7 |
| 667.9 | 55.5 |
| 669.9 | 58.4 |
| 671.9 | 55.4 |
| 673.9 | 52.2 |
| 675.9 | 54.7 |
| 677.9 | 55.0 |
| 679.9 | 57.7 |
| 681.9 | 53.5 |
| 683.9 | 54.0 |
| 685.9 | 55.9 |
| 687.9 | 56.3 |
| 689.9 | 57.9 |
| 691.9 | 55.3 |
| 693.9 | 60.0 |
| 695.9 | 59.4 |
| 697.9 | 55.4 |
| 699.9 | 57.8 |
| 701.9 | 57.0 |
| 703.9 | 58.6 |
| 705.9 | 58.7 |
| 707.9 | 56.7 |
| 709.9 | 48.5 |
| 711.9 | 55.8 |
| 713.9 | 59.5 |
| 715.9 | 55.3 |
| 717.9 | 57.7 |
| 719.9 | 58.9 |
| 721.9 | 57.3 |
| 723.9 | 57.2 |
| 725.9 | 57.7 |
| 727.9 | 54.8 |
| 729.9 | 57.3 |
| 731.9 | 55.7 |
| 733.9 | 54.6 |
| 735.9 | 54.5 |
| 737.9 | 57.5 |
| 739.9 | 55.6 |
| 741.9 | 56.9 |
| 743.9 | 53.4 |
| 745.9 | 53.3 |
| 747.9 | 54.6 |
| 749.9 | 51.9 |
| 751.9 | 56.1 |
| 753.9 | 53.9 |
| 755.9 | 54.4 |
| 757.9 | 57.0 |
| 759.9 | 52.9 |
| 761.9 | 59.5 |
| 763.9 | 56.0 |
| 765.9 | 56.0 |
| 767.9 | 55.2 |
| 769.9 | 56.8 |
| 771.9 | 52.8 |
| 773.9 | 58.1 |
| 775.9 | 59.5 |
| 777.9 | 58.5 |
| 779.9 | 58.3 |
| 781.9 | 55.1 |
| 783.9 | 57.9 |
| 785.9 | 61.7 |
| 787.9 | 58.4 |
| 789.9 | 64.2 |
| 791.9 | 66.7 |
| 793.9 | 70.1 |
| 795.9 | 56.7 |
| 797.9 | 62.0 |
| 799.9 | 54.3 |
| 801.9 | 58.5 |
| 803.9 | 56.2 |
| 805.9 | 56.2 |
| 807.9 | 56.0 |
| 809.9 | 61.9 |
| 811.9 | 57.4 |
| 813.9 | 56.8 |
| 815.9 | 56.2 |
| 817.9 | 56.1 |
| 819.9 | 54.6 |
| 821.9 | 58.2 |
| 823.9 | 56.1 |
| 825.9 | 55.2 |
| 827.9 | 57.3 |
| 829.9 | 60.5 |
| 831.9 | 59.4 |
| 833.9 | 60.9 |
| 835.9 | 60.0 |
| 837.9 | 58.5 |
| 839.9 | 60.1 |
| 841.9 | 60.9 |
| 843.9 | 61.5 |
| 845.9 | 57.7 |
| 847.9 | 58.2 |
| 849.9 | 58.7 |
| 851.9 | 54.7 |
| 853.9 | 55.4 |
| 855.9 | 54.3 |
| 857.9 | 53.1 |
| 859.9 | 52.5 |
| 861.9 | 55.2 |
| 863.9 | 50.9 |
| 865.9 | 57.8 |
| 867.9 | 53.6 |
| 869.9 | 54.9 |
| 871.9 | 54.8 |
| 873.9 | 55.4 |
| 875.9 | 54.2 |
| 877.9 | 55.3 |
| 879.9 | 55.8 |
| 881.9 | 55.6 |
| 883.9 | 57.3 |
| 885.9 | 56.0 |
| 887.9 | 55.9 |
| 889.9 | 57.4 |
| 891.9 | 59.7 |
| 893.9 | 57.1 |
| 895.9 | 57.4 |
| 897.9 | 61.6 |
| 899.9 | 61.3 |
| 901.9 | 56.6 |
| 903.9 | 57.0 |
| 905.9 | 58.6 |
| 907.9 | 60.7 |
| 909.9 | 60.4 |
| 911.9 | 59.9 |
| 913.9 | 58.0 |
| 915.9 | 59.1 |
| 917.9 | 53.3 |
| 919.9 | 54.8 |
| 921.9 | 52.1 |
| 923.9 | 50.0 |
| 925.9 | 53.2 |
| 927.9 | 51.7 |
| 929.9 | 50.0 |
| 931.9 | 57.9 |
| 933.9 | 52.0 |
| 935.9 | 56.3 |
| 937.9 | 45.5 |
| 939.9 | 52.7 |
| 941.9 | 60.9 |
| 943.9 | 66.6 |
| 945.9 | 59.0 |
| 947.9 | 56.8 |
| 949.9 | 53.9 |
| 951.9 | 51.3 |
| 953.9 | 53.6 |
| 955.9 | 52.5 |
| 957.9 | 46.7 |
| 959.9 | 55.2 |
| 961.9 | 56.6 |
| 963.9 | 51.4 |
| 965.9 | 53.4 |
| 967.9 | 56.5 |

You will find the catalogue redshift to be 0.205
